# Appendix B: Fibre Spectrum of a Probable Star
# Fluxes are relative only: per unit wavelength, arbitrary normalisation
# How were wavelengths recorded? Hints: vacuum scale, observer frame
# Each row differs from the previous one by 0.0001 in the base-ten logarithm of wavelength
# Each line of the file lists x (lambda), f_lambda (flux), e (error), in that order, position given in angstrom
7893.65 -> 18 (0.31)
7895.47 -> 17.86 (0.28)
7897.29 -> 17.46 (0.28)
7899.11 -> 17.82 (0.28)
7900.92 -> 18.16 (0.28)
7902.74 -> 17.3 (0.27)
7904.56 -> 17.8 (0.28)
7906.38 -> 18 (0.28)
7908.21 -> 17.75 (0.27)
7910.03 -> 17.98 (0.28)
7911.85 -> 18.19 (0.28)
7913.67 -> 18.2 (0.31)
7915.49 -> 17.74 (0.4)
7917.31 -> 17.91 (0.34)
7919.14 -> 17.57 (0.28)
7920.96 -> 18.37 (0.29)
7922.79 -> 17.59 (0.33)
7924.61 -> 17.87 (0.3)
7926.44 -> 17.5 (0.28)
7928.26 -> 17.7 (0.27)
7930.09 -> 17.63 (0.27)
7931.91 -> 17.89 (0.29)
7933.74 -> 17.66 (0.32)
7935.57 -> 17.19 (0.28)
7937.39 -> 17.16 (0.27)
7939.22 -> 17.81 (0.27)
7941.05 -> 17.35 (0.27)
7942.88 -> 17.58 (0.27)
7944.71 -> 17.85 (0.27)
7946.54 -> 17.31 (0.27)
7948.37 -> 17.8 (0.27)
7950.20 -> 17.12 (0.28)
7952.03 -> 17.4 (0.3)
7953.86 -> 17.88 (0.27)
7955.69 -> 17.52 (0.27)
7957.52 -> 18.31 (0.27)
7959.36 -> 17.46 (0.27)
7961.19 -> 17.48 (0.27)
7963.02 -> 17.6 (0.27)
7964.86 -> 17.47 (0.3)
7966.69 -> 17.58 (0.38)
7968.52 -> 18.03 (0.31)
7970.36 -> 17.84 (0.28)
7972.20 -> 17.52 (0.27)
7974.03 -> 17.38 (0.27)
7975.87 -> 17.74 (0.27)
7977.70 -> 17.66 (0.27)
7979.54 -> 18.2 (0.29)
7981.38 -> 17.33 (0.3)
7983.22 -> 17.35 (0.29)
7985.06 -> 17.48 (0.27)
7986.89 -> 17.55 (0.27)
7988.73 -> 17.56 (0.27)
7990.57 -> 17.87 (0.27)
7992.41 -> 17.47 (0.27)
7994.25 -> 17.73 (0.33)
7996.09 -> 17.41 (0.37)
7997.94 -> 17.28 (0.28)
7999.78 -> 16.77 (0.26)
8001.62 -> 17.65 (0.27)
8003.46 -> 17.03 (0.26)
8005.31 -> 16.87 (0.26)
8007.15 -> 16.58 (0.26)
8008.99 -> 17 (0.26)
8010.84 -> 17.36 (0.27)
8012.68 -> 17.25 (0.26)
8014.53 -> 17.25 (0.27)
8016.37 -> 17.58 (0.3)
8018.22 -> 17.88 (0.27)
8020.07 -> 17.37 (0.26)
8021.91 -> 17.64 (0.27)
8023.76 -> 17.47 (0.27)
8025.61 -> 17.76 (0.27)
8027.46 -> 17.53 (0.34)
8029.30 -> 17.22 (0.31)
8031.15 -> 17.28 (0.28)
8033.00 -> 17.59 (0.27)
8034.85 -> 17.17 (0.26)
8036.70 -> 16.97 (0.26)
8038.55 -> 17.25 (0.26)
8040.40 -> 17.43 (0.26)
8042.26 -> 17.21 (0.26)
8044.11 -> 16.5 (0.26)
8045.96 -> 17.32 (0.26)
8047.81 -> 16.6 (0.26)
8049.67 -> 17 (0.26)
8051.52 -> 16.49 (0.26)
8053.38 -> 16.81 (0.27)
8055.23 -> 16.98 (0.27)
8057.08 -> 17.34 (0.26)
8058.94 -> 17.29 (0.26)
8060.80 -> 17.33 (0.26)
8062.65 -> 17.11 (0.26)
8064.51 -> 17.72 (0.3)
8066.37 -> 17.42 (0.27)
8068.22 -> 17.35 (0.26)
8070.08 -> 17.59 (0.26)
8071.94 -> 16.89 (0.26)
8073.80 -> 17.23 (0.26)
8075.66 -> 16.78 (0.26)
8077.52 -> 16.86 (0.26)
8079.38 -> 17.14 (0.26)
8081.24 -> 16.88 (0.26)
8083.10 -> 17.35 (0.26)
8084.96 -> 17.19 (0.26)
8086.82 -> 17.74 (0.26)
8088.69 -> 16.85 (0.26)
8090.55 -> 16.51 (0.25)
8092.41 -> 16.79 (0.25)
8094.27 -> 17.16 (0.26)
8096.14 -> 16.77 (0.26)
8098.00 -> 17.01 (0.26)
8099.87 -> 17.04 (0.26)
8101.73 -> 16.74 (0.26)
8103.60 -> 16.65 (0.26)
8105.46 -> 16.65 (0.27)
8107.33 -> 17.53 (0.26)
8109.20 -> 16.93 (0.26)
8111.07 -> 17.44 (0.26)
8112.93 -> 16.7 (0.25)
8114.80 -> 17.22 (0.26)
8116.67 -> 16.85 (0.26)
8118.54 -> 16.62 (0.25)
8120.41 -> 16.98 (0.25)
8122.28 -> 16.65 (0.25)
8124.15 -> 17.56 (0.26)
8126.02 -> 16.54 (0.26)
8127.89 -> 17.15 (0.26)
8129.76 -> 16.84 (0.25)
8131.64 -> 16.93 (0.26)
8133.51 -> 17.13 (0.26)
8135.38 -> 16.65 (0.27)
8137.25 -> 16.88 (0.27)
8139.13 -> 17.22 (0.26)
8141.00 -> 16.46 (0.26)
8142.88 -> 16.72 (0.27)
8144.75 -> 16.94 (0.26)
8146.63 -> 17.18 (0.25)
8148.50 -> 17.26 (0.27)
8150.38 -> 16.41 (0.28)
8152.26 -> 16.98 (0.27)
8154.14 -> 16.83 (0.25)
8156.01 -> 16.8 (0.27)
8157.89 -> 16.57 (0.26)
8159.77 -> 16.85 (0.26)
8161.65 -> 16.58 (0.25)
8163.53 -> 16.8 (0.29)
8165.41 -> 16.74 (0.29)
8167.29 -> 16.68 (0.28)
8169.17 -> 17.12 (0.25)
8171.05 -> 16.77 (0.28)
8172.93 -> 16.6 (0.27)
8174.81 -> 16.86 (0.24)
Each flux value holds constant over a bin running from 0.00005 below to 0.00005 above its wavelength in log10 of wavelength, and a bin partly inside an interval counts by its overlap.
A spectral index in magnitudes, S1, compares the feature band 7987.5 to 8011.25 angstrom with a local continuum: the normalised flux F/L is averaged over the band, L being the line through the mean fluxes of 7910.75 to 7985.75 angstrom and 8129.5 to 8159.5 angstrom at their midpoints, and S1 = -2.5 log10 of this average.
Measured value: 0.01 mag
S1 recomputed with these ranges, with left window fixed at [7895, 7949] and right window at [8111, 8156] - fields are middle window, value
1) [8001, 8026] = 0.00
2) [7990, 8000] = 0.00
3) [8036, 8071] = 0.00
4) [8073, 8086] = 0.00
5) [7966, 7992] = -0.01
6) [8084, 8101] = 0.00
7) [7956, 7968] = -0.01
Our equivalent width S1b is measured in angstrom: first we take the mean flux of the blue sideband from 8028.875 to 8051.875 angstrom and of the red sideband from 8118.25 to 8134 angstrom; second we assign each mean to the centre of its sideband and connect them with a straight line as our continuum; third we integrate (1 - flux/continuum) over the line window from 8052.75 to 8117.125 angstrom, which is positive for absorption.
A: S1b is -0.3 angstrom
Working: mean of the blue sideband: 17.1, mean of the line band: 17.1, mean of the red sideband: 16.9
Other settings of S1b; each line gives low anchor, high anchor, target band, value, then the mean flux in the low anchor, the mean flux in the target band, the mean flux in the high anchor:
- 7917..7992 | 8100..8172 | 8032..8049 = 0.16 angstrom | 17.6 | 17.1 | 16.9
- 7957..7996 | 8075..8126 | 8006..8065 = 0.35 angstrom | 17.6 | 17.2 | 17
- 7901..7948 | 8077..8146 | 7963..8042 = -0.16 angstrom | 17.7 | 17.4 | 17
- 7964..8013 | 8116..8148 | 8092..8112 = 0.05 angstrom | 17.4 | 17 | 16.9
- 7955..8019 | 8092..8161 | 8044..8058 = 0.26 angstrom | 17.5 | 16.9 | 16.9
